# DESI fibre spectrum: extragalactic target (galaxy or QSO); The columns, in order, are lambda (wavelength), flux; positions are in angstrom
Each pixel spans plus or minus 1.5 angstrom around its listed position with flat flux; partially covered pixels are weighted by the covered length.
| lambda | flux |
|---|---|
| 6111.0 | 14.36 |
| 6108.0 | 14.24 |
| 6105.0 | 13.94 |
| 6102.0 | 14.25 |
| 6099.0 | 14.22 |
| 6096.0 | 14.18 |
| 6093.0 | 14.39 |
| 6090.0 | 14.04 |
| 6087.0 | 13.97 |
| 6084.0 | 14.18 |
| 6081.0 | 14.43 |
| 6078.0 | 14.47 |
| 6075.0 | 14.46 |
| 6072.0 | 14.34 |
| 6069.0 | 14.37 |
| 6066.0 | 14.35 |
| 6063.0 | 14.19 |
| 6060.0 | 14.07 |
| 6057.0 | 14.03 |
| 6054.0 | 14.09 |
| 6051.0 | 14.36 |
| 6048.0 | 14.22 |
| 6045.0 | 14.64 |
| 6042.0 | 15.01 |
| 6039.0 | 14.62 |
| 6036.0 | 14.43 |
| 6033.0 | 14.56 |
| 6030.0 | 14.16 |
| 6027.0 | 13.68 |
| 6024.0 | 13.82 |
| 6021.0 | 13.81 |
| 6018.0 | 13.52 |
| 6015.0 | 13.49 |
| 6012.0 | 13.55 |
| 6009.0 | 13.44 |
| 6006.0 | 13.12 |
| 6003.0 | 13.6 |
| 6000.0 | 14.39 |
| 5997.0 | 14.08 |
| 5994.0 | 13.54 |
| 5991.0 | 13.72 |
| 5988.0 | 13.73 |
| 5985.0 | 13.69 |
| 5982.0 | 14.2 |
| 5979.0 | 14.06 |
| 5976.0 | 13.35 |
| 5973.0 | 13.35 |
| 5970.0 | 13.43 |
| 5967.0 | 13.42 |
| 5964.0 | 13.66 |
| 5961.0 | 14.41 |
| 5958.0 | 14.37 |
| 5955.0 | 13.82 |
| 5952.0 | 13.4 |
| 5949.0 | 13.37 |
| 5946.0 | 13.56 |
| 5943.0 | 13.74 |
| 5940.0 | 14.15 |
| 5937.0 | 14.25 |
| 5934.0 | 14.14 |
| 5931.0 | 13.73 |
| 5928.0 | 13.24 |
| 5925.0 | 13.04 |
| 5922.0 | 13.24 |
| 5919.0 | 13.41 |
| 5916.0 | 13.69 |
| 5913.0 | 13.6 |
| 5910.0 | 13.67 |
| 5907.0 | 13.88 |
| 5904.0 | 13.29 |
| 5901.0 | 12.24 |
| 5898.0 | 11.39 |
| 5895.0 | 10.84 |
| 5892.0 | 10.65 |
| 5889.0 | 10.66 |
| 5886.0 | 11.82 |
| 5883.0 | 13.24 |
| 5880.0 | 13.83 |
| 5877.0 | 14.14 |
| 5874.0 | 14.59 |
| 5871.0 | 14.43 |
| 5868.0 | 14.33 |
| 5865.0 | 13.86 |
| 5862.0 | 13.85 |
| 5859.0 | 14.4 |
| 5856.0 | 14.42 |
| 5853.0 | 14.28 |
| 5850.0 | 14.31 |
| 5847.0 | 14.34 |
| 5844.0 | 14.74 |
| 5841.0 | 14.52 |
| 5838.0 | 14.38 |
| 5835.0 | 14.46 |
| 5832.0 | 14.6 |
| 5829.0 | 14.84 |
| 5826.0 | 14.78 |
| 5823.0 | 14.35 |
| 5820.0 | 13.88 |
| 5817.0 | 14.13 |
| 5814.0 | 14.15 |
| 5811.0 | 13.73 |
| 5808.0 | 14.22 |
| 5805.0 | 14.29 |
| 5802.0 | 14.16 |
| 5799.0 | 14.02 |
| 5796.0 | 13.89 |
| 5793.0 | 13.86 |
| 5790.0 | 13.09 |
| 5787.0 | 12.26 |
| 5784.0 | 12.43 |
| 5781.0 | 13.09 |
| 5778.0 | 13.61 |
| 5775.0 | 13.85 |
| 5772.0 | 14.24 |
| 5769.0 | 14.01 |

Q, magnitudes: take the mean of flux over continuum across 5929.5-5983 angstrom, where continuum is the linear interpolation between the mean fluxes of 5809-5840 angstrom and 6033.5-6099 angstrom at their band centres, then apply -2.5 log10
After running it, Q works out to 0.04 mag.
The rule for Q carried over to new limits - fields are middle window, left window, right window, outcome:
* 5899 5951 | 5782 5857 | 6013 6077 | 0.05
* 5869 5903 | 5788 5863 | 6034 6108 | 0.14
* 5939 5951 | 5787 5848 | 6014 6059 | 0.04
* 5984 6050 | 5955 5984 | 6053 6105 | 0.00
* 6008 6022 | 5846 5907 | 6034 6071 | 0.04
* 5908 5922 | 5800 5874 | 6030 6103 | 0.06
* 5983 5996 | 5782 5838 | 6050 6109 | 0.03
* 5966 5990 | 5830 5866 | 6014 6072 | 0.05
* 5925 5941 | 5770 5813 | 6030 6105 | 0.01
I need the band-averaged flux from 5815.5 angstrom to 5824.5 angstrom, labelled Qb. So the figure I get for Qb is 14.1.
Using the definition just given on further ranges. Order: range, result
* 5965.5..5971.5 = 13.4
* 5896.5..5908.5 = 12.7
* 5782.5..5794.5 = 12.9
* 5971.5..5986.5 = 13.7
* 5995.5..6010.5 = 13.7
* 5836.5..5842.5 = 14.5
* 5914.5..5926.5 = 13.3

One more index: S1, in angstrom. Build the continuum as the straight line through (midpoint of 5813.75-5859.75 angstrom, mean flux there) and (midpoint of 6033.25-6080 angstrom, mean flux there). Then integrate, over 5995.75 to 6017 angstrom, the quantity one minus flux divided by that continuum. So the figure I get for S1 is 1.1 angstrom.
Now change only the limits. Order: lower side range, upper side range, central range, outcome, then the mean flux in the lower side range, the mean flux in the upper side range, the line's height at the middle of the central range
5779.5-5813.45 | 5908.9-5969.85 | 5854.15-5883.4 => -1.1 angstrom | 13.6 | 13.7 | 13.6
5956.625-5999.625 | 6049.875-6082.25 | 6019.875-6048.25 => -0.4 angstrom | 13.8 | 14.3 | 14.1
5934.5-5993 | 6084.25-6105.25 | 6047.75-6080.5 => -0.5 angstrom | 13.8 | 14.2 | 14.1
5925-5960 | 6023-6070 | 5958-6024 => 1.4 angstrom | 13.8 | 14.3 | 14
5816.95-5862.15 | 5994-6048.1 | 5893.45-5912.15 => 2.2 angstrom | 14.4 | 14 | 14.3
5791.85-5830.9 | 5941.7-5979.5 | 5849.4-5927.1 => 3.7 angstrom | 14.2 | 13.7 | 13.9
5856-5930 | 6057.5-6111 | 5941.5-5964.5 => -0.5 angstrom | 13.2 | 14.2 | 13.5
